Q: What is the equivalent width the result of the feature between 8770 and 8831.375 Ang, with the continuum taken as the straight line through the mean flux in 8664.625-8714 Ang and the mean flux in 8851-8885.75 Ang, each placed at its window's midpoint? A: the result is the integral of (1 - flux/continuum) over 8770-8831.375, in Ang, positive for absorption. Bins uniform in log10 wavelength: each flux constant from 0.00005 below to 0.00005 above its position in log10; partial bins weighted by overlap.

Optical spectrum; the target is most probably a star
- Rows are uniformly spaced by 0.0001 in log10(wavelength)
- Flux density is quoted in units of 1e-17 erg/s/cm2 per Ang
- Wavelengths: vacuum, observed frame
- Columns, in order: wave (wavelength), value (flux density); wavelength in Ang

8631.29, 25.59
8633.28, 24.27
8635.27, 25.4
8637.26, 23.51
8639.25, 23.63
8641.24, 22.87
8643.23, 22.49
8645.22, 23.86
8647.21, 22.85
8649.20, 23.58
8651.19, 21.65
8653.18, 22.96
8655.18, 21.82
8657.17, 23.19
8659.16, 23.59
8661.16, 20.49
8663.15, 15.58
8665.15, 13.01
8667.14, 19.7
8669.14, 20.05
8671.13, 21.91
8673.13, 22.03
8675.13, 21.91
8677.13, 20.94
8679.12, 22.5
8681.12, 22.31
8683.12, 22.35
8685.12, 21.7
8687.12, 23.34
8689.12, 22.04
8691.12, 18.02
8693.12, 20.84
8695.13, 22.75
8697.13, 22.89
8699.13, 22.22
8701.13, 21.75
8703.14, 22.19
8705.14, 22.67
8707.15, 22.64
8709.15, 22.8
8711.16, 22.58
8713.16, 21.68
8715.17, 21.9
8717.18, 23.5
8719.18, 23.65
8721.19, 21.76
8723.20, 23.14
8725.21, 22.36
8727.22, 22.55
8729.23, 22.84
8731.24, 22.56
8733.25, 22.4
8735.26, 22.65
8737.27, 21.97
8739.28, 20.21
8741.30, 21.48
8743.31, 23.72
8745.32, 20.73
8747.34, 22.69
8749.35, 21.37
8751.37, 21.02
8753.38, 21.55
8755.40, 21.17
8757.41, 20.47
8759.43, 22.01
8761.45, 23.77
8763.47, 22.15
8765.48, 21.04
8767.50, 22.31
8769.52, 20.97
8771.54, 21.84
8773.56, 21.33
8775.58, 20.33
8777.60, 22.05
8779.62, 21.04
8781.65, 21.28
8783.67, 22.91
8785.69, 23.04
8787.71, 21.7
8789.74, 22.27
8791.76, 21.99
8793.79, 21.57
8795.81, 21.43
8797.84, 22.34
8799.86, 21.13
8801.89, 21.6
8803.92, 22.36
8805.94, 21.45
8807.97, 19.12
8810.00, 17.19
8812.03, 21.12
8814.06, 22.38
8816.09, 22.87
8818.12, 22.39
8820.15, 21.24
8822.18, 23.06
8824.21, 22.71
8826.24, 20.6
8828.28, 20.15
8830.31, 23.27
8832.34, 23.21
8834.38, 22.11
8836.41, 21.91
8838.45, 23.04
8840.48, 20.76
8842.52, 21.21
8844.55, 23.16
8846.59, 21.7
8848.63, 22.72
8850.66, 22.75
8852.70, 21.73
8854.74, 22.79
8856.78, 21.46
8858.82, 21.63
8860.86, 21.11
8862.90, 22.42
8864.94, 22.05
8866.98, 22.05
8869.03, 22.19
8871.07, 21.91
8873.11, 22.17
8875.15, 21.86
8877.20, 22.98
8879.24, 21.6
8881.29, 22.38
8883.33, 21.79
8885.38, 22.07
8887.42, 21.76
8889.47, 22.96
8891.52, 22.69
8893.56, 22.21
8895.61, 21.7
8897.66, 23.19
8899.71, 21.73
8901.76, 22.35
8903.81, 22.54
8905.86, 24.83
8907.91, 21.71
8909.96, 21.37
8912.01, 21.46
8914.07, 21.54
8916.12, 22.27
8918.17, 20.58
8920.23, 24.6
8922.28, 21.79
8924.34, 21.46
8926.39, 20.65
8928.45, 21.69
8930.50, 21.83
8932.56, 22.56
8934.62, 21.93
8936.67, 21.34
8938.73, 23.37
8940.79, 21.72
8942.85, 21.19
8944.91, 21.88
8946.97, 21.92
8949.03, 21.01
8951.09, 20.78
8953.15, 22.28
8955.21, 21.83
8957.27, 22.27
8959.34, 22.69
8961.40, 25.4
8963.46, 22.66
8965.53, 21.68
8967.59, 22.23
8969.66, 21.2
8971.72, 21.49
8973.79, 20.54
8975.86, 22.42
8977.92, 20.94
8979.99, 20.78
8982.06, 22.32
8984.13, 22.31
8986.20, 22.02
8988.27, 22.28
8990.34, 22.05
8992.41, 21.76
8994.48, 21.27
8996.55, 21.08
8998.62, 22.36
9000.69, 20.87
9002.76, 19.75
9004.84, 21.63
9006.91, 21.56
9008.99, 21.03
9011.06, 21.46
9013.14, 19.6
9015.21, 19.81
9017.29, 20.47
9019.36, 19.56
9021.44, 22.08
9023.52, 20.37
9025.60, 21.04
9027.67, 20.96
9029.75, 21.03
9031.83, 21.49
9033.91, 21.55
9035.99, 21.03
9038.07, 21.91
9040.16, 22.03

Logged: 0.7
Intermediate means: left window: 21.6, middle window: 21.6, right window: 22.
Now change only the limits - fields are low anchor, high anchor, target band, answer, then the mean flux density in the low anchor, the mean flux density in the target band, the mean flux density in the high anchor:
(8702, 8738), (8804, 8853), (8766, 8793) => 0.43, 22.5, 21.8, 21.8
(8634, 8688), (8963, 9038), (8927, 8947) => -0.49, 21.8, 21.9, 21.3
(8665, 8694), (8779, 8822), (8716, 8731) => -1.09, 21.1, 22.8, 21.6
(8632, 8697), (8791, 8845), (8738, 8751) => 0.04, 21.8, 21.7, 21.7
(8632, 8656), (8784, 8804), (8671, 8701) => 1.38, 23.3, 21.8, 22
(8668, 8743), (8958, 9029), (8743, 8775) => 0.41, 22.1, 21.7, 21.5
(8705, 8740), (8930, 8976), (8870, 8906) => -0.30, 22.5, 22.3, 22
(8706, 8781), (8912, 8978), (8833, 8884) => -0.24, 22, 22.1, 21.9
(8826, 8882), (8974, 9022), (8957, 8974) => -0.70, 22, 22.3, 21.3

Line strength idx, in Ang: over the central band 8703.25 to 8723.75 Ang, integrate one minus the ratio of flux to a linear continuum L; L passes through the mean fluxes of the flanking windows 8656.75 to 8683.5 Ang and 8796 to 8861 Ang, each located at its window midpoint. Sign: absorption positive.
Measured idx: -1.7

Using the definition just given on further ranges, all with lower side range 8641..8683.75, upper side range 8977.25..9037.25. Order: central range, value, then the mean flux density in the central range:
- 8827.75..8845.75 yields -0.7 Ang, 22.1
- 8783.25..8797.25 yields -0.5 Ang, 22.1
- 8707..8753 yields -1.9 Ang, 22.3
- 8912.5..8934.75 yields -0.7 Ang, 21.9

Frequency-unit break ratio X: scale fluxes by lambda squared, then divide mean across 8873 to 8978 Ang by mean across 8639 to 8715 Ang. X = 1.08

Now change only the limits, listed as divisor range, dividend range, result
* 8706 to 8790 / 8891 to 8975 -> 1.04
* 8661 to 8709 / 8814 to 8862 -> 1.08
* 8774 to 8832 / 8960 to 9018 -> 1.04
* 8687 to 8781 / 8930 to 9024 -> 1.04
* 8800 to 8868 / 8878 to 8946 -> 1.03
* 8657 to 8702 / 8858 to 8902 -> 1.10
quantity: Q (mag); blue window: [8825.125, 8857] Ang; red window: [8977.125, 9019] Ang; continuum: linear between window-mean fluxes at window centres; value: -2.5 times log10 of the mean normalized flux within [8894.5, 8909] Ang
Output -0.04 mag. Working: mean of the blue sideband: 22.1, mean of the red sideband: 21.2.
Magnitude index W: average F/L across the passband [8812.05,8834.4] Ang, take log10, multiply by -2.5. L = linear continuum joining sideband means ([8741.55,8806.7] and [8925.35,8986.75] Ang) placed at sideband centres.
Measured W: -0.02 mag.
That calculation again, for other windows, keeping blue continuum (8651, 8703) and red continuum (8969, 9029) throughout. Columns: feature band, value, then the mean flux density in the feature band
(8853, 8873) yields -0.04 mag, 22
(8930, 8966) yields -0.05 mag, 22.1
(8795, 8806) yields -0.03 mag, 21.8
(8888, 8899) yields -0.06 mag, 22.5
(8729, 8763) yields -0.03 mag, 21.9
